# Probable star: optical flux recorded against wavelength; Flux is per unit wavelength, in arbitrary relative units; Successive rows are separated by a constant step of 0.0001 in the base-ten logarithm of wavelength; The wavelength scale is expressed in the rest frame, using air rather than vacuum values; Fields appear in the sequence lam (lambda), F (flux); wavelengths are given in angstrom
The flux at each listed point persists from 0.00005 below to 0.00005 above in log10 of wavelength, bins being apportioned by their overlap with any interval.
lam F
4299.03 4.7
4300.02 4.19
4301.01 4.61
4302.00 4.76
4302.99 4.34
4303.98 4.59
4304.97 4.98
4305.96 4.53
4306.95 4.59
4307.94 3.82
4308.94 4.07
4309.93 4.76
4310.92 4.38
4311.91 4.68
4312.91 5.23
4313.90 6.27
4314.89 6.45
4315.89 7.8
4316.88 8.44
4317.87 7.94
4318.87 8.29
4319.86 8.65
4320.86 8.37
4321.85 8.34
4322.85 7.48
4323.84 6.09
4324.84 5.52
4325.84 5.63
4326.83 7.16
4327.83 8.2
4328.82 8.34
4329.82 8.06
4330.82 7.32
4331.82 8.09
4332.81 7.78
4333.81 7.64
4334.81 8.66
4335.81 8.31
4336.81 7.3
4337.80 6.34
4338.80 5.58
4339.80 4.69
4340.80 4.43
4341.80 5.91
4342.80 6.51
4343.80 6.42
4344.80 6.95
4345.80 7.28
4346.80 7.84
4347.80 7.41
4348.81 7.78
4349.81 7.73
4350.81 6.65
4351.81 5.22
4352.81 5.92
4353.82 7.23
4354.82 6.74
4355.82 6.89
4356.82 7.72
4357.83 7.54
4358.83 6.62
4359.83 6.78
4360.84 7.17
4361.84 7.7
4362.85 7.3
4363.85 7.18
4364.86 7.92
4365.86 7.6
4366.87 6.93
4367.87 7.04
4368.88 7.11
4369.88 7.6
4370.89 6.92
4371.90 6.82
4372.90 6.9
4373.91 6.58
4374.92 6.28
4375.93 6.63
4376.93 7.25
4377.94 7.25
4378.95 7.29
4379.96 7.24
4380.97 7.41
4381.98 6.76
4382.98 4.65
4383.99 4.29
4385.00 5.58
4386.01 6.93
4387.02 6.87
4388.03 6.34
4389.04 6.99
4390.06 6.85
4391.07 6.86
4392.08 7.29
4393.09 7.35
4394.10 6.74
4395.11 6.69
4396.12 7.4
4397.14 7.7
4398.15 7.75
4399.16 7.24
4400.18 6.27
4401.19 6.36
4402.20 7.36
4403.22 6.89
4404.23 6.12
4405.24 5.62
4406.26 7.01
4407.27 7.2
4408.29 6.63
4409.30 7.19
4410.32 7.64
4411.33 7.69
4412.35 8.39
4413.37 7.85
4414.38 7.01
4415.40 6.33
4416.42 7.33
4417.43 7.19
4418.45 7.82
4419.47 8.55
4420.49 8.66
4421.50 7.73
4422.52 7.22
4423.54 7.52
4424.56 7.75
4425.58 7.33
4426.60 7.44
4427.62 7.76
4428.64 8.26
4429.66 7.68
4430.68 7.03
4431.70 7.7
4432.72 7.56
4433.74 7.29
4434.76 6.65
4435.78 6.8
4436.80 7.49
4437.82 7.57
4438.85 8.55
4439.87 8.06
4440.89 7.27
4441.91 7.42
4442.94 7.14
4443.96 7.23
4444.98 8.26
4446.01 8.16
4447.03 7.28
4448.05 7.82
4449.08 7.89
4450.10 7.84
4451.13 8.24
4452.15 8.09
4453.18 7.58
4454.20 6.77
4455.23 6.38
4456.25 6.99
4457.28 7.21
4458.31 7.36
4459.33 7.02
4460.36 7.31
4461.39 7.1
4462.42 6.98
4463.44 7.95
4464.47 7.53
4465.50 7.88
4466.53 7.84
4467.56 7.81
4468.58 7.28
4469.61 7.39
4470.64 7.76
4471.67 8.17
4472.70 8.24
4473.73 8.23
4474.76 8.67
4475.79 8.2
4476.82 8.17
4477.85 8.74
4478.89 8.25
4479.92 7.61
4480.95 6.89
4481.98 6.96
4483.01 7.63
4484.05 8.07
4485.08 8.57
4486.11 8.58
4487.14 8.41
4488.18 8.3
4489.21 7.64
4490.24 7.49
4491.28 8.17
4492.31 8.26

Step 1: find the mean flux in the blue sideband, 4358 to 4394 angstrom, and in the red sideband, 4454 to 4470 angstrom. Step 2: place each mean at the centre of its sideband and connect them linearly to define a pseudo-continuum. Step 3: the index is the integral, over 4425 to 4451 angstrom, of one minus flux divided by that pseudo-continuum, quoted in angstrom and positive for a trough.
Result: -1.5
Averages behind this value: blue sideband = 6.87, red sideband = 7.31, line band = 7.59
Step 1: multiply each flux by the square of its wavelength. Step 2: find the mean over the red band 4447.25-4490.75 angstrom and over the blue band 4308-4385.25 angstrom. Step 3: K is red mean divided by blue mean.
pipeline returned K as 1.2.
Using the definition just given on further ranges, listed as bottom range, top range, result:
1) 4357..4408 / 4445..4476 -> 1.15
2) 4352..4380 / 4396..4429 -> 1.06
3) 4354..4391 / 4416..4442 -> 1.13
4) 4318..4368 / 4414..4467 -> 1.10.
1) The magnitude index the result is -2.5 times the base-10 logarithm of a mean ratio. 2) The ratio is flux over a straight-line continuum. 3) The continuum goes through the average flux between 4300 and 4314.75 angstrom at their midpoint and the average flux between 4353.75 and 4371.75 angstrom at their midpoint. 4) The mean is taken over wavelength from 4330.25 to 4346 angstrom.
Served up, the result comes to -0.126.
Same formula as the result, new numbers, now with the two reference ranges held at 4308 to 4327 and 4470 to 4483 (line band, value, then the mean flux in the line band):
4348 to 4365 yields -0.03 mag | 7.05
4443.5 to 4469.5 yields 0.04 mag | 7.51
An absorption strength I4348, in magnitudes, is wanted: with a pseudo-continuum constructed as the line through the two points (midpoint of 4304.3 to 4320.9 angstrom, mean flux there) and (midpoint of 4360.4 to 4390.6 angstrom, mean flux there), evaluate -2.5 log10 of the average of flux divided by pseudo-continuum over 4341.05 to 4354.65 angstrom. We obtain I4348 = -0.05 mag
